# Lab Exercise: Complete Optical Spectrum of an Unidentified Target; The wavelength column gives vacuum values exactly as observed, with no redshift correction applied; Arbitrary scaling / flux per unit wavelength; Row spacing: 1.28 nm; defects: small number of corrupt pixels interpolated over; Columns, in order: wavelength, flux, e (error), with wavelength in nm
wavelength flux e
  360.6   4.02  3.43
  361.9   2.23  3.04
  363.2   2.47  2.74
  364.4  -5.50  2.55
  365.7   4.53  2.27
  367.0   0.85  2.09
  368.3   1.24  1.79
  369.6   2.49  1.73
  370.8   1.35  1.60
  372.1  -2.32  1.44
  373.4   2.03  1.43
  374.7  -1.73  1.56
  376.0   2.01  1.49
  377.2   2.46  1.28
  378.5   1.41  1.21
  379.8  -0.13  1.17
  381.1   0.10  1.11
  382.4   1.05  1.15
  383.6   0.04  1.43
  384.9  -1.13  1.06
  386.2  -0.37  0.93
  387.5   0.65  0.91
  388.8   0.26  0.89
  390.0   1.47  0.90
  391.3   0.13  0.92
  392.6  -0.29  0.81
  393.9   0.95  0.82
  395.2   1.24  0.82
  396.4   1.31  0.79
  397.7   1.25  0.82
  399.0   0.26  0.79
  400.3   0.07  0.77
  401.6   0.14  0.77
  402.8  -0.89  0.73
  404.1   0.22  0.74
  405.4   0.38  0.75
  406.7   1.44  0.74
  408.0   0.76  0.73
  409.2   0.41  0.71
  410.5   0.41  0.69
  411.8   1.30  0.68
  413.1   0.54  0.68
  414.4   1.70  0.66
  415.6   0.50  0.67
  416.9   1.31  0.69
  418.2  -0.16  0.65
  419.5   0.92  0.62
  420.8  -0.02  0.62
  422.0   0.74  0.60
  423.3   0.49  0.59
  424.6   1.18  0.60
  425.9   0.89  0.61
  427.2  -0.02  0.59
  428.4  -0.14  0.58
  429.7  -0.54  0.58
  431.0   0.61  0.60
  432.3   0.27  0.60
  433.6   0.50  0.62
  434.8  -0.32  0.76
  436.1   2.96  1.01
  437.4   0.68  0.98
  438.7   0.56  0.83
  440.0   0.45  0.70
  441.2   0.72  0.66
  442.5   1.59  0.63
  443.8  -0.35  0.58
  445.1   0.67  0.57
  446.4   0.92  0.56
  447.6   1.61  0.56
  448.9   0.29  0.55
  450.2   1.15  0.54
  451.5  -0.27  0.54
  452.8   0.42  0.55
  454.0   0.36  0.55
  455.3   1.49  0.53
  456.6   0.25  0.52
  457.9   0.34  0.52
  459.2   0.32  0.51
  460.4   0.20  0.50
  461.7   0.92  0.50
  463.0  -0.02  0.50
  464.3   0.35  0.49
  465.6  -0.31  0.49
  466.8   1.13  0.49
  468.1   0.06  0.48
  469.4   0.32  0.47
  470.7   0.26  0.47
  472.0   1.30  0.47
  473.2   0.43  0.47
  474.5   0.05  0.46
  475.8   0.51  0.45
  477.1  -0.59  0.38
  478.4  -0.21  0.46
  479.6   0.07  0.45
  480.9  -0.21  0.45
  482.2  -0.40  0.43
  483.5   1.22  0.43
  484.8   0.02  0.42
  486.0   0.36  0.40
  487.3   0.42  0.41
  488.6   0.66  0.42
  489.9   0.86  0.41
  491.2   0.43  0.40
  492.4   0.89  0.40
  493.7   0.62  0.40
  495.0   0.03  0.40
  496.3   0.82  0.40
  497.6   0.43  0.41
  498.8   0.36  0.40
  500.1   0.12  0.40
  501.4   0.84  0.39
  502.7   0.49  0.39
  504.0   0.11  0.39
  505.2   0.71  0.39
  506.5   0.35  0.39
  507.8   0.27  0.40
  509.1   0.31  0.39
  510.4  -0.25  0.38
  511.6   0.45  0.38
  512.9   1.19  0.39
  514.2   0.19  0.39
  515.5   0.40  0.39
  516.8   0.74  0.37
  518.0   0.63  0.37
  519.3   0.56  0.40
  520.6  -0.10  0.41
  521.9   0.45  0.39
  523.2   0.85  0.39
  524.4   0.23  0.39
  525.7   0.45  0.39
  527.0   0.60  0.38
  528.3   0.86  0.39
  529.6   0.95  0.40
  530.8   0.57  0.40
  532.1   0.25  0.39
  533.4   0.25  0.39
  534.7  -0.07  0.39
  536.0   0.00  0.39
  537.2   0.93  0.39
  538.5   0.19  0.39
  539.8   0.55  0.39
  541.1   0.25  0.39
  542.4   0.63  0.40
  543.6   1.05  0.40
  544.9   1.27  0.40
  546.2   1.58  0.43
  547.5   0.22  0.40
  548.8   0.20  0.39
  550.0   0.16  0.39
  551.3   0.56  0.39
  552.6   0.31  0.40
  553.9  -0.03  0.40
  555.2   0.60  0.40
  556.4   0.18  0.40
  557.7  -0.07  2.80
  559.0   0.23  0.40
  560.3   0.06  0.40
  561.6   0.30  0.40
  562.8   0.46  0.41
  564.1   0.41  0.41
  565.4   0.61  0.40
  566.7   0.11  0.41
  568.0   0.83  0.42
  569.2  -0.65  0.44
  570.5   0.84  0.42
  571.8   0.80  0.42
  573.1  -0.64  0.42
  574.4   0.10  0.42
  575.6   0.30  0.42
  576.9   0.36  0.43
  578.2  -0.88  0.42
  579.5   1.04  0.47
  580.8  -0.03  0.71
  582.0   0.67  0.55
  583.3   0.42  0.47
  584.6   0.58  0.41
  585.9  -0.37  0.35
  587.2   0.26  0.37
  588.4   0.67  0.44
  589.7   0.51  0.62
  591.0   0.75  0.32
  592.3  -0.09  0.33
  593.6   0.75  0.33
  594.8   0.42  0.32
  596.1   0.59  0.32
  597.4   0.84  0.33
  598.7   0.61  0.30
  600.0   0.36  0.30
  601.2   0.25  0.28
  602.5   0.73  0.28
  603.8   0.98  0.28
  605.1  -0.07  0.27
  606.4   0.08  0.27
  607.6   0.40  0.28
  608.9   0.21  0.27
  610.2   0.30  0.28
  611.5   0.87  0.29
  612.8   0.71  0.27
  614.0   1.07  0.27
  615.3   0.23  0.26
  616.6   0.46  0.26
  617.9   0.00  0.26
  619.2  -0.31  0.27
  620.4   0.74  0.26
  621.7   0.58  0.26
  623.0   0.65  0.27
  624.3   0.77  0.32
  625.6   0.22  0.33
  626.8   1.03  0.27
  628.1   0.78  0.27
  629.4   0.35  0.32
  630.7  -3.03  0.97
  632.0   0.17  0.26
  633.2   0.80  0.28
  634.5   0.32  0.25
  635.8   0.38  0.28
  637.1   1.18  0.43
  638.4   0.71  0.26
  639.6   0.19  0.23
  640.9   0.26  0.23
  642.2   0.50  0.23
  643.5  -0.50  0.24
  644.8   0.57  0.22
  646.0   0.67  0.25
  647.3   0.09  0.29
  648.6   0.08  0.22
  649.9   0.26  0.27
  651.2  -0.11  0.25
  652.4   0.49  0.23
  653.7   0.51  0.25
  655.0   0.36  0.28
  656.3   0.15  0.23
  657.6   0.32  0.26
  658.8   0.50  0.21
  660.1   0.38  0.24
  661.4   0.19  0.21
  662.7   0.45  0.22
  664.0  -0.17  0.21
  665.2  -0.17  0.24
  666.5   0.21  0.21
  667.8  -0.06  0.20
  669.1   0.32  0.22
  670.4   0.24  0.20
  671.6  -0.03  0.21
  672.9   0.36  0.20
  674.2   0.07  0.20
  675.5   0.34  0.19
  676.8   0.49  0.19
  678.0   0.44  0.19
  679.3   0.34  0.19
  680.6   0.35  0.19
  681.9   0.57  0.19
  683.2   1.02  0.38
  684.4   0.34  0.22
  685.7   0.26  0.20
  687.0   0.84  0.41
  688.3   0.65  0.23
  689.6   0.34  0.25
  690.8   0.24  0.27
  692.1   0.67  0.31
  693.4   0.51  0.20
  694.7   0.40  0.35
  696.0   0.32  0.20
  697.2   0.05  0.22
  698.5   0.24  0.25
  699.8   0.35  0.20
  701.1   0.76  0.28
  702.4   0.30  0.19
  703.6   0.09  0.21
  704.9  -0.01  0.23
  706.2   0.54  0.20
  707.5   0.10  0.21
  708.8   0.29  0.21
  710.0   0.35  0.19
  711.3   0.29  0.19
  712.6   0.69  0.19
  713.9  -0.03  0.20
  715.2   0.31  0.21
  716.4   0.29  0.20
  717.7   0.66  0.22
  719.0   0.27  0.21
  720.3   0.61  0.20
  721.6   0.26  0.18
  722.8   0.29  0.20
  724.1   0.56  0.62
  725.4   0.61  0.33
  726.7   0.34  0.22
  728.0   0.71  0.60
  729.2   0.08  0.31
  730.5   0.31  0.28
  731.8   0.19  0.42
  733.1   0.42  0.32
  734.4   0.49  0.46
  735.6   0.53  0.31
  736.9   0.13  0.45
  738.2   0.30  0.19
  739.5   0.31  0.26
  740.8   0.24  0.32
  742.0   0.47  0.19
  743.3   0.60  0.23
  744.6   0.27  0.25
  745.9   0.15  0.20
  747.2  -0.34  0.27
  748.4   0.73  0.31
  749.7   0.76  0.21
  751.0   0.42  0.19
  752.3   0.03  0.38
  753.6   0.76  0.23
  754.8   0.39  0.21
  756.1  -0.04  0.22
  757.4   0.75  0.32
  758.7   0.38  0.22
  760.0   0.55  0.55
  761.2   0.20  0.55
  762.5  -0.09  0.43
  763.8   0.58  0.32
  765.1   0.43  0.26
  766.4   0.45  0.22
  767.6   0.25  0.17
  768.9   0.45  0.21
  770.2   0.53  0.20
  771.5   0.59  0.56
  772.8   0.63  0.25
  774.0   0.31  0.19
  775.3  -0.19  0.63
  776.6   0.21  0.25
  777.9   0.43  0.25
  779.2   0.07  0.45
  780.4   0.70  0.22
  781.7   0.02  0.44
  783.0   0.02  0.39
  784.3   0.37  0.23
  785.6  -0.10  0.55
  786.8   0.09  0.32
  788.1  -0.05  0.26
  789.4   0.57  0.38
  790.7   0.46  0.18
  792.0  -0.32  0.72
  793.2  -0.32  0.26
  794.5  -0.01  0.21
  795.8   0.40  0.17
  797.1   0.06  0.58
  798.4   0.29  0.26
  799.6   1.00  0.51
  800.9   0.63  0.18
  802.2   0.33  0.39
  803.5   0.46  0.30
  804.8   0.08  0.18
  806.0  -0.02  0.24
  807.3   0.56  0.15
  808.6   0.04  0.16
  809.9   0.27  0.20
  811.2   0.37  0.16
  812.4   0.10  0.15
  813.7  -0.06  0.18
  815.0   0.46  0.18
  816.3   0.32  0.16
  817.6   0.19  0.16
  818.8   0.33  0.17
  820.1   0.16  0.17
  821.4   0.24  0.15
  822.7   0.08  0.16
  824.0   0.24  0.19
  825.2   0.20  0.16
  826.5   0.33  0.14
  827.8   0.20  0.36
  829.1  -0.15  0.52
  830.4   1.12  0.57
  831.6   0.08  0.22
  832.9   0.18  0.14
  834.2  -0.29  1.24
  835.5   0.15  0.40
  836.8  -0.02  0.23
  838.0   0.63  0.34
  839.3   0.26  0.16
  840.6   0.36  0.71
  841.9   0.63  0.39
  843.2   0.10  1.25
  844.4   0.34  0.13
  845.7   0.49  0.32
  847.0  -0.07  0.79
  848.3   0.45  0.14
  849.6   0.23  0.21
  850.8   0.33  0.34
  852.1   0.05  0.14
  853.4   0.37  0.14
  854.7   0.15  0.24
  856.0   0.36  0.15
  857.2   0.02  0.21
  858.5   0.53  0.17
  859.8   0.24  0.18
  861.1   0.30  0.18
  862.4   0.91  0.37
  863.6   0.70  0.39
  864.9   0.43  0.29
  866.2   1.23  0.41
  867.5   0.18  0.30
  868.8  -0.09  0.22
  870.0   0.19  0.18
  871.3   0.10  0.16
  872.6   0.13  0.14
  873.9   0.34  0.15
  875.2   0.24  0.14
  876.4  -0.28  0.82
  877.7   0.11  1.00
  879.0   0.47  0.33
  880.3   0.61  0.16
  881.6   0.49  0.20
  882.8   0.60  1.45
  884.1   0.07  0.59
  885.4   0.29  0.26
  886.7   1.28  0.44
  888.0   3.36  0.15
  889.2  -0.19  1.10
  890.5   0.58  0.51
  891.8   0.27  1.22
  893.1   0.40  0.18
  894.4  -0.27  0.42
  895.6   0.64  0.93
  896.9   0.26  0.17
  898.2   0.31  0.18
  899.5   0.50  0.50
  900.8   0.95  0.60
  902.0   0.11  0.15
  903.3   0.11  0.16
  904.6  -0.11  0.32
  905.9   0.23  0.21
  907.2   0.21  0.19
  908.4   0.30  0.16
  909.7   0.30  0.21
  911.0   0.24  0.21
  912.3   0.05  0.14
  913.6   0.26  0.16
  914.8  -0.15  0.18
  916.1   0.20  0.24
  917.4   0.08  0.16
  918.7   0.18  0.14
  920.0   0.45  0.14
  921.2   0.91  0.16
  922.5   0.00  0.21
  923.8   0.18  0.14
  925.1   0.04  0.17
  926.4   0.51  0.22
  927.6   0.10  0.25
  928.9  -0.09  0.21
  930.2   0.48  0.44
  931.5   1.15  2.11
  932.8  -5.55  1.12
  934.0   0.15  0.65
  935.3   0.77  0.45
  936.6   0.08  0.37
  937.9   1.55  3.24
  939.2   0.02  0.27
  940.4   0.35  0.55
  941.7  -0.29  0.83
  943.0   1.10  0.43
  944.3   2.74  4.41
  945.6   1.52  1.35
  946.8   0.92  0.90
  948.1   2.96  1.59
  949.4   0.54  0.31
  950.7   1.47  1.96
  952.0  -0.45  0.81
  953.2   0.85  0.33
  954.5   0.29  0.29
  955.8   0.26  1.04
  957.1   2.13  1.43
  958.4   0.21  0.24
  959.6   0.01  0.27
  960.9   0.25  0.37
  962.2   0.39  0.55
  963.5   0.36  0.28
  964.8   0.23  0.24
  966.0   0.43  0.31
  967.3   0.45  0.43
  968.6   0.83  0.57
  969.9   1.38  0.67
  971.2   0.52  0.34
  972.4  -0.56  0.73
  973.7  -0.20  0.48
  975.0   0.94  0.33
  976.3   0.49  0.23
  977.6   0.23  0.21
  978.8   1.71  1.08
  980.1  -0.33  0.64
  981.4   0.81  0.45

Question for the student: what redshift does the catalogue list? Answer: 1.38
